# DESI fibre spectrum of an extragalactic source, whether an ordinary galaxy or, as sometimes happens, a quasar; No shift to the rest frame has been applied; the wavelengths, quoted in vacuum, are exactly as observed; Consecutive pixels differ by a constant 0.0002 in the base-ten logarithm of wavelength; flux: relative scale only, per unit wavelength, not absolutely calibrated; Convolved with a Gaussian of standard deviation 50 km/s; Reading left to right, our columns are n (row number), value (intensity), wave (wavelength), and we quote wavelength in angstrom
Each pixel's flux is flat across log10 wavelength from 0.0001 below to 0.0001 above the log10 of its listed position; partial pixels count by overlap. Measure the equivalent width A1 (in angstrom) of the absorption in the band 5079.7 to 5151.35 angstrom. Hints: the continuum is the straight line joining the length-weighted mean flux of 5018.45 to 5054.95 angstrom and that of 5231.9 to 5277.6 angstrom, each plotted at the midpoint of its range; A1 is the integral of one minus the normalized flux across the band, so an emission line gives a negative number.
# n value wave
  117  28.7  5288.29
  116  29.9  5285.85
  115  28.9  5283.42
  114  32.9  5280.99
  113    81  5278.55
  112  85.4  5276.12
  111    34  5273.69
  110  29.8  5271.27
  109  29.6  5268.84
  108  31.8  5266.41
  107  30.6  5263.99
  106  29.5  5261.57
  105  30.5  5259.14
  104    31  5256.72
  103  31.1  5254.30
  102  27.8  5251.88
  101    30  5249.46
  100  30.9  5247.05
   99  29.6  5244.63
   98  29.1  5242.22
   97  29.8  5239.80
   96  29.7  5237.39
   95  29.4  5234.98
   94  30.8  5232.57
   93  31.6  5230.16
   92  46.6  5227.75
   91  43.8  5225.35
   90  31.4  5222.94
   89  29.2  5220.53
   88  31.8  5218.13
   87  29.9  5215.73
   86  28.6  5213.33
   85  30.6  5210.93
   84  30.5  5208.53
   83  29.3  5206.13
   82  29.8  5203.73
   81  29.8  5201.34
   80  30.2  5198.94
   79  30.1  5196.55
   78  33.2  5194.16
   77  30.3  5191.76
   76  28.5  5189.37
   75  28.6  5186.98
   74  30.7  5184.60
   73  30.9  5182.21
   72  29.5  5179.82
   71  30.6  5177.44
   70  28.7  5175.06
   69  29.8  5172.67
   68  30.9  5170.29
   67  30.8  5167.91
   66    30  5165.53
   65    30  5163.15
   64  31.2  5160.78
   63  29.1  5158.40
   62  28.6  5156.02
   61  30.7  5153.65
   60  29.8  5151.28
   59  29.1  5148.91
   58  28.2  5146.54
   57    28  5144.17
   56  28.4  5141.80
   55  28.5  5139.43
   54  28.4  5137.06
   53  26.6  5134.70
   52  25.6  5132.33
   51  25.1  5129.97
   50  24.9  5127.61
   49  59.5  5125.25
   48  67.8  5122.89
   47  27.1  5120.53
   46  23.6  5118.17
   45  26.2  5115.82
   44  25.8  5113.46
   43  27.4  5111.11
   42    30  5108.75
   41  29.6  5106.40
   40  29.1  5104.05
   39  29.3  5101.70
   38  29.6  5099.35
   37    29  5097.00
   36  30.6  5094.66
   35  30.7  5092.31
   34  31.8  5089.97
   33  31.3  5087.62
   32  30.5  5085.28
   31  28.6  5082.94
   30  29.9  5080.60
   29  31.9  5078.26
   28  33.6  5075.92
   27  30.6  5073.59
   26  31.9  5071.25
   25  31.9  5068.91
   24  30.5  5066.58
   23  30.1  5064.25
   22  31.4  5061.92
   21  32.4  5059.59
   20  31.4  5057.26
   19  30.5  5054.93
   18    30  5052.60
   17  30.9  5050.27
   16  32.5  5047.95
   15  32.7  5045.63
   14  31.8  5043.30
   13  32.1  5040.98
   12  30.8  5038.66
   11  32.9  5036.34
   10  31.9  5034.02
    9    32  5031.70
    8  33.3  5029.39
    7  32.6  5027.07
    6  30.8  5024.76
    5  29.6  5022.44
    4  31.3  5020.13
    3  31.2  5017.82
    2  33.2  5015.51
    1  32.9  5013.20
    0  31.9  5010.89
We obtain 3.7 angstrom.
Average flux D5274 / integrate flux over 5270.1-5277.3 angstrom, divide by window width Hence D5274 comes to 49.7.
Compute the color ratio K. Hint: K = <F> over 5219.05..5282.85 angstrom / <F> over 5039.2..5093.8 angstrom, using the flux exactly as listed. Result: 1.14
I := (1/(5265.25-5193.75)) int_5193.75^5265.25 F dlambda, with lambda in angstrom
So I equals 31.2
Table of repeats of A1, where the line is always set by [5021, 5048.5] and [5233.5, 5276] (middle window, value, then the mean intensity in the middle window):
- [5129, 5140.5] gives 1.79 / 26.9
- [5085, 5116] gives 2.35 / 29.4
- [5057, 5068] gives 0.25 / 31.2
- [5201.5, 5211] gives 0.53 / 30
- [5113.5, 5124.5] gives -1.46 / 36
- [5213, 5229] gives -1.55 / 34.8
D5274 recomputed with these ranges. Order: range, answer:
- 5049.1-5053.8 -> 30.4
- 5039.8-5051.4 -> 32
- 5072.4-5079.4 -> 32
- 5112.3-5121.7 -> 25.7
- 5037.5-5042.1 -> 31.5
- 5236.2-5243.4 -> 29.5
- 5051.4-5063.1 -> 31.1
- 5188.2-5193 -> 29.4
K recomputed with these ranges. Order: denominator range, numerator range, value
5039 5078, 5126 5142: 0.87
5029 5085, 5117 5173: 1.00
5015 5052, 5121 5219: 0.97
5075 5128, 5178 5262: 0.96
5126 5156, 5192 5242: 1.12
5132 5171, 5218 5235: 1.20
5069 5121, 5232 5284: 1.20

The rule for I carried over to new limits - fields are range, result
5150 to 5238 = 31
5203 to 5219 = 30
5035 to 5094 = 31.3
